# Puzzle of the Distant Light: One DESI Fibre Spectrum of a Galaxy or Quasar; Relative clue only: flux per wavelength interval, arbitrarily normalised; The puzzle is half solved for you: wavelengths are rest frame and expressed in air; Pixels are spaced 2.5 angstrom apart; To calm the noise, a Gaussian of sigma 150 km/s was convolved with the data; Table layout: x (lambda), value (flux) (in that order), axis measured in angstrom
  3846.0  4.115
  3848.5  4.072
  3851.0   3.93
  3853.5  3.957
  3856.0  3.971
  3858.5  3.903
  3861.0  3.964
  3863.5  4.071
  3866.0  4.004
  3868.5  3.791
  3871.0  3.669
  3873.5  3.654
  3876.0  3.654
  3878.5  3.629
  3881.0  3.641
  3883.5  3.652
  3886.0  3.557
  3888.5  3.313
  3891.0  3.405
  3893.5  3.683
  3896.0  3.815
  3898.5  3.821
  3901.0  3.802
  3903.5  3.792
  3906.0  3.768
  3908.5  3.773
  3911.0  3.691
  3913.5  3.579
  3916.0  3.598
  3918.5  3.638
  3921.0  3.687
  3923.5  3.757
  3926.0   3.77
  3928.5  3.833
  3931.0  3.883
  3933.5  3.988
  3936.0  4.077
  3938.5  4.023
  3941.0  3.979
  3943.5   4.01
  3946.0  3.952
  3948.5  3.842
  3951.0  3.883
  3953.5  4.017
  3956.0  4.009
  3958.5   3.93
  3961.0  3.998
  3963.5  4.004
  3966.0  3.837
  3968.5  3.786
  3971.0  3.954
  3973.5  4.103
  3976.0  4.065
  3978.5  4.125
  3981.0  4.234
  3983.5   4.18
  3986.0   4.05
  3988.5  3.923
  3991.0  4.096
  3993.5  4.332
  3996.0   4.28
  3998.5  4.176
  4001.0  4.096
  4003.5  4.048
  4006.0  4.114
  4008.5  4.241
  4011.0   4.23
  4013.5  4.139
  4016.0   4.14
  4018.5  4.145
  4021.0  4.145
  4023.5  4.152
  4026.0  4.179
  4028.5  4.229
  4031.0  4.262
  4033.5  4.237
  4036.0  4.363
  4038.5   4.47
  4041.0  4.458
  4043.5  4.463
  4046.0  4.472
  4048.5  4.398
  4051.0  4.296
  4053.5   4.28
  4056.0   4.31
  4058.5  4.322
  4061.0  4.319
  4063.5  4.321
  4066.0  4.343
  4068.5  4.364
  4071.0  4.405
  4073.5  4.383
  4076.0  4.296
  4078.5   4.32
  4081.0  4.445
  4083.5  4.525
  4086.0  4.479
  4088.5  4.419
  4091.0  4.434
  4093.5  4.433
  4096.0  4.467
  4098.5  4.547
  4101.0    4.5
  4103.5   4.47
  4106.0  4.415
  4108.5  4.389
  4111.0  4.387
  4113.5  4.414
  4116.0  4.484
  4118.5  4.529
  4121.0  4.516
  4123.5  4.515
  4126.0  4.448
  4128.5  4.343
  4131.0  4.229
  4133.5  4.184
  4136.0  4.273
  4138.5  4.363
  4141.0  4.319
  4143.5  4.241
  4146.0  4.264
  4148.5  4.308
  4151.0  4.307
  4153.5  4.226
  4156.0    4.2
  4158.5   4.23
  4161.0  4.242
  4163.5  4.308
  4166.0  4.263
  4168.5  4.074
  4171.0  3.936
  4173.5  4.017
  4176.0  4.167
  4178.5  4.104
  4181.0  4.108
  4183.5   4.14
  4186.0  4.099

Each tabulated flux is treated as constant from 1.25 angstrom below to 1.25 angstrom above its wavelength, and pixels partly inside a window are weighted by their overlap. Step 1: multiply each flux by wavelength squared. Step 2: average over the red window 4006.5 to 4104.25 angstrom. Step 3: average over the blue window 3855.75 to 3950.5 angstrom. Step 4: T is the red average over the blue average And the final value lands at 1.2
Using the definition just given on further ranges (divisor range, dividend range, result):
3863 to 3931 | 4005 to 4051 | 1.23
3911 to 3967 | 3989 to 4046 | 1.14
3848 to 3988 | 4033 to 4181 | 1.24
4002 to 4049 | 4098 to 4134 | 1.09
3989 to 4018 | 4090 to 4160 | 1.11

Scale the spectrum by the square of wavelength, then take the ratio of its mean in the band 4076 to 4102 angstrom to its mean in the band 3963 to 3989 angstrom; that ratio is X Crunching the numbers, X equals 1.17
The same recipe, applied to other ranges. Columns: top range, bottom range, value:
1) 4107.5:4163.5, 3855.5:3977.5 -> 1.26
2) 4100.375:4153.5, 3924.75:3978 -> 1.21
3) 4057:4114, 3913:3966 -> 1.22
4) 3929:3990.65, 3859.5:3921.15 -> 1.12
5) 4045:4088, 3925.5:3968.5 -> 1.18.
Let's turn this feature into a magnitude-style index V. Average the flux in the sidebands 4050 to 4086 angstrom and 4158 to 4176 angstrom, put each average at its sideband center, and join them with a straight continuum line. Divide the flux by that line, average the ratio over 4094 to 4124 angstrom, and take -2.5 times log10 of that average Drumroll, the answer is -0.049 mag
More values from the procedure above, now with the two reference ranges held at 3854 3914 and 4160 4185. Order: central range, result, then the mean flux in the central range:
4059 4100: -0.10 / 4.41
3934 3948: -0.05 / 4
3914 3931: 0.02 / 3.72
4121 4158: -0.06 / 4.31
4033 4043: -0.12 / 4.4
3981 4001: -0.07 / 4.15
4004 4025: -0.07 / 4.16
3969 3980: -0.05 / 4.05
